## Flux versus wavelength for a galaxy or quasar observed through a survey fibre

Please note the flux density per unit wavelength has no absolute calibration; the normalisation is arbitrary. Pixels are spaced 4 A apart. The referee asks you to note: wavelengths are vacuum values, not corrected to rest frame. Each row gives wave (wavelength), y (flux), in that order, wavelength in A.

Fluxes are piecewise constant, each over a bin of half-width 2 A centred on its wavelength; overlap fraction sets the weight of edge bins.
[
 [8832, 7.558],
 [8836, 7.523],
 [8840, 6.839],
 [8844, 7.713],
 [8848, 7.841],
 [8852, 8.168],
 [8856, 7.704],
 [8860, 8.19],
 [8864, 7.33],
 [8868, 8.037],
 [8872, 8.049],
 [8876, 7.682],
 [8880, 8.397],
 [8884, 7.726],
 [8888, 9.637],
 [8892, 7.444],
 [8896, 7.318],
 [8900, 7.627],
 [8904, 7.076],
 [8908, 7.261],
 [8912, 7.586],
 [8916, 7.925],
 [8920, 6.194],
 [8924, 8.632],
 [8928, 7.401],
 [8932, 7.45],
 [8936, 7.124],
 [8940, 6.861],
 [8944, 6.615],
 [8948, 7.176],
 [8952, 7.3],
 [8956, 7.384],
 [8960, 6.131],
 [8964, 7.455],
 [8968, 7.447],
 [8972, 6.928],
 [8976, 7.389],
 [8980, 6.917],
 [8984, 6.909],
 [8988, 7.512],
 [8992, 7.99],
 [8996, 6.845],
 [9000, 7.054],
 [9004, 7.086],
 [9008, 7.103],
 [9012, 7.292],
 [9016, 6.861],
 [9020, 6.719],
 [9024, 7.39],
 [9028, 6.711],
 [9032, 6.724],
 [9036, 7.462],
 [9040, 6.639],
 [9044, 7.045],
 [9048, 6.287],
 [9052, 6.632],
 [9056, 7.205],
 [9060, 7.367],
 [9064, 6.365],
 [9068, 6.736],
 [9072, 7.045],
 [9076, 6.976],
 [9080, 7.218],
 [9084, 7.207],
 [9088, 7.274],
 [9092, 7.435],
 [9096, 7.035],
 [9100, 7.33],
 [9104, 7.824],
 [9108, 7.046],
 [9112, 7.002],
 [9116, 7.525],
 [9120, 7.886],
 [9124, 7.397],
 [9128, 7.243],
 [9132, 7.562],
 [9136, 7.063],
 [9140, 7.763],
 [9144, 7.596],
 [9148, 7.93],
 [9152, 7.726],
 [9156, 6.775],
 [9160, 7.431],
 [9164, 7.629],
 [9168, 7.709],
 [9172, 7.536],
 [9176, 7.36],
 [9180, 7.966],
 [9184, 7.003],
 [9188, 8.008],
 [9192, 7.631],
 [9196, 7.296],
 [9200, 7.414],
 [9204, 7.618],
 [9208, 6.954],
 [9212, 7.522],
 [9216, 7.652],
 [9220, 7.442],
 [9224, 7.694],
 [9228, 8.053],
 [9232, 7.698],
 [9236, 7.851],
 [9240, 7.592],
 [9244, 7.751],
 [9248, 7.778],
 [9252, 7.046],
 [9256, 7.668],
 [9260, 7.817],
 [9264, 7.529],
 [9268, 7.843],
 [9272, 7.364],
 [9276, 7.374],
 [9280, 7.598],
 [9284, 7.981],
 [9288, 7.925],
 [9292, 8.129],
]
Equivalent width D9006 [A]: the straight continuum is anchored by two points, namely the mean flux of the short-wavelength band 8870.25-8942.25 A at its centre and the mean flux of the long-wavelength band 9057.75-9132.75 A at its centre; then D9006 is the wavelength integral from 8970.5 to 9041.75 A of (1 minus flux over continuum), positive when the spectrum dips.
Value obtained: 3.2 A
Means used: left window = 7.63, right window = 7.23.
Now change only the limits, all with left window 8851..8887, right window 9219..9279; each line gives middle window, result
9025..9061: 4.2 A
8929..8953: 2.5 A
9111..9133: 0.8 A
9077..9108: 1.9 A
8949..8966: 1.7 A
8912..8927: 0.7 A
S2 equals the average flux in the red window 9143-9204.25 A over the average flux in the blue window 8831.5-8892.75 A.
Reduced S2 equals 0.96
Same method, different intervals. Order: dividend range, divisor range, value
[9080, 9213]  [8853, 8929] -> 0.96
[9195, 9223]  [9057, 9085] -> 1.06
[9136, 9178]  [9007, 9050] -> 1.09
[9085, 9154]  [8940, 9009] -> 1.05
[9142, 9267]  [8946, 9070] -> 1.08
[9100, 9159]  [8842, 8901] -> 0.94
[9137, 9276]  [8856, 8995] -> 1.01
